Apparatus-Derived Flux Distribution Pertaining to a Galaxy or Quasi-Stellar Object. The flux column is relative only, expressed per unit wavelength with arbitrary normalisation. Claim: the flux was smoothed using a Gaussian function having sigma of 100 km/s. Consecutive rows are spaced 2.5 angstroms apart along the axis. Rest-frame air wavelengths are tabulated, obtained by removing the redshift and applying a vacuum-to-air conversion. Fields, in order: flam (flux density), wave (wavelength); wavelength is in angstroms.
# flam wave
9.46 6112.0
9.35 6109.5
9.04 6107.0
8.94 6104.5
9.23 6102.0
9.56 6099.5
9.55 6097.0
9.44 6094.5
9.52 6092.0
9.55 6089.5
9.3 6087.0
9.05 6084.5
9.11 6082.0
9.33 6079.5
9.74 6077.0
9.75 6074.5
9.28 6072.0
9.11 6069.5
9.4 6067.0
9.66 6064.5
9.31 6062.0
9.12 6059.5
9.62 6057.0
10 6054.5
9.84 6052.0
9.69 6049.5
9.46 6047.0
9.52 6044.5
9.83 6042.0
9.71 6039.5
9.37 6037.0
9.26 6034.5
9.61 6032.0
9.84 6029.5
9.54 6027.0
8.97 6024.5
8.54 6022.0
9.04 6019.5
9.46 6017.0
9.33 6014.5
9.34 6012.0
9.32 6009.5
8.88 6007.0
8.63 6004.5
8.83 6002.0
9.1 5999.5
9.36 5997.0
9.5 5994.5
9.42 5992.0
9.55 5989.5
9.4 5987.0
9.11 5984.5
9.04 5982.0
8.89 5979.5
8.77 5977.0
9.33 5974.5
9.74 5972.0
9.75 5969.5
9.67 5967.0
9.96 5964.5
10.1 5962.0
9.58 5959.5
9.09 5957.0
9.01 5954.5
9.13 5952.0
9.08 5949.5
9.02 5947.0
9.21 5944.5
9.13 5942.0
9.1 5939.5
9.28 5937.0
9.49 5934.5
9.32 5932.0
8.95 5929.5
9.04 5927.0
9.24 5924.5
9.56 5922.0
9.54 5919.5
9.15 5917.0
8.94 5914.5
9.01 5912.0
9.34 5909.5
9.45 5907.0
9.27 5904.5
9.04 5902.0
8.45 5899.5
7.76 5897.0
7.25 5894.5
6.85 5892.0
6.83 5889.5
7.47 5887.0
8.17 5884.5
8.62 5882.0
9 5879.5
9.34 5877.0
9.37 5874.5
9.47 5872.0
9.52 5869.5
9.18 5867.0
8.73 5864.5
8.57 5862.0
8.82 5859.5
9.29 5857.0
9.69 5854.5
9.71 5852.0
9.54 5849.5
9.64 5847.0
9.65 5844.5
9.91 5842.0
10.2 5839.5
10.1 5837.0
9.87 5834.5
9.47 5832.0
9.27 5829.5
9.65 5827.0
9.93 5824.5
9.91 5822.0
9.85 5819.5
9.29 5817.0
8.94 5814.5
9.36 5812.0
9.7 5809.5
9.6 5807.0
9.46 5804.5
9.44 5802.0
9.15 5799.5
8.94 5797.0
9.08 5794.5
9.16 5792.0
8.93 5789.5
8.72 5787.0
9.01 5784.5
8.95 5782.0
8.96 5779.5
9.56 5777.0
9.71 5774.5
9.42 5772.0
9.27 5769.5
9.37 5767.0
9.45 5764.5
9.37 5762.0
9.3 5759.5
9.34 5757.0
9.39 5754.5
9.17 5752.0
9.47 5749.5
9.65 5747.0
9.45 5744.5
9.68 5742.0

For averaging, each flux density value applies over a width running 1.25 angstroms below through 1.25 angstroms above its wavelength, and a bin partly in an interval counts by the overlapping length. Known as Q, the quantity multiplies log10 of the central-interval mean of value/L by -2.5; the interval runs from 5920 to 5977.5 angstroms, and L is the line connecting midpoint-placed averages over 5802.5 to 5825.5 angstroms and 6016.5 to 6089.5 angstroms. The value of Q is 0.017 mag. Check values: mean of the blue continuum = 9.55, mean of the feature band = 9.34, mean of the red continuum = 9.43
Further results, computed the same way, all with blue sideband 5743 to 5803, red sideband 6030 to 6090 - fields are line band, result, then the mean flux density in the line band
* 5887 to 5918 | 0.12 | 8.4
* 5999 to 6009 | 0.07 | 8.88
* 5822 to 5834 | -0.04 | 9.63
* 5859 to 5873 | 0.03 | 9.05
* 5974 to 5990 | 0.03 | 9.13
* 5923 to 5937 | 0.02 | 9.22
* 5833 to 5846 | -0.07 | 9.93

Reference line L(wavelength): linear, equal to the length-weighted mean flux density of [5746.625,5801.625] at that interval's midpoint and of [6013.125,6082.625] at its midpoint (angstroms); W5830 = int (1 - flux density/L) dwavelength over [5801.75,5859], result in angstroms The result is -2.09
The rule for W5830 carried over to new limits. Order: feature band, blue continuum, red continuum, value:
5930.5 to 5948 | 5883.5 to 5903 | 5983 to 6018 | -1.8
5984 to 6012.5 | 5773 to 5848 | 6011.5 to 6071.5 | 0.7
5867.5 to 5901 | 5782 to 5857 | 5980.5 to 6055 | 3.9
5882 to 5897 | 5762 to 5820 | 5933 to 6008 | 2.9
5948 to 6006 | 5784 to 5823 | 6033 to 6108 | 0.5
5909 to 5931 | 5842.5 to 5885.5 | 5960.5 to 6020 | 0.2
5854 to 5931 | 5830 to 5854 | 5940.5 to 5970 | 6.4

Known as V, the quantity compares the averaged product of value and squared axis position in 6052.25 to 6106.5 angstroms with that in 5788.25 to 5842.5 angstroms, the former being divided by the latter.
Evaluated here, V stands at 1.08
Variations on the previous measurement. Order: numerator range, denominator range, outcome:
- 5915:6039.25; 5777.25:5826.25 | 1.06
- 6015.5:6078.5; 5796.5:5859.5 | 1.06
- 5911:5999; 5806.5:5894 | 1.05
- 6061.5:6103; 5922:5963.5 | 1.07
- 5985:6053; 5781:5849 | 1.06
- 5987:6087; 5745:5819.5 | 1.10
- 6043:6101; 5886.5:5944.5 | 1.14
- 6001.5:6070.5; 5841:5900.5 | 1.13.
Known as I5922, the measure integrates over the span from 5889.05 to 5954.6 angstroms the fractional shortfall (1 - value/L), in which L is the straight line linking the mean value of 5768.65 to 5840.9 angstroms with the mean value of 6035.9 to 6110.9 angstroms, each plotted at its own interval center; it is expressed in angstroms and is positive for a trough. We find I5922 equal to 3.73 angstroms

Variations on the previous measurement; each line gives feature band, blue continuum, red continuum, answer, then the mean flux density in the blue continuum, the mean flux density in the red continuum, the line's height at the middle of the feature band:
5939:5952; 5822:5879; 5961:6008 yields 0.4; 9.5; 9.32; 9.37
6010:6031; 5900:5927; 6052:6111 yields 0.2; 9.22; 9.4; 9.33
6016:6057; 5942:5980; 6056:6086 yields -0.5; 9.36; 9.37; 9.37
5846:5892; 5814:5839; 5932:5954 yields 3.0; 9.67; 9.18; 9.49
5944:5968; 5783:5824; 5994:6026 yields -0.6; 9.29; 9.09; 9.15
